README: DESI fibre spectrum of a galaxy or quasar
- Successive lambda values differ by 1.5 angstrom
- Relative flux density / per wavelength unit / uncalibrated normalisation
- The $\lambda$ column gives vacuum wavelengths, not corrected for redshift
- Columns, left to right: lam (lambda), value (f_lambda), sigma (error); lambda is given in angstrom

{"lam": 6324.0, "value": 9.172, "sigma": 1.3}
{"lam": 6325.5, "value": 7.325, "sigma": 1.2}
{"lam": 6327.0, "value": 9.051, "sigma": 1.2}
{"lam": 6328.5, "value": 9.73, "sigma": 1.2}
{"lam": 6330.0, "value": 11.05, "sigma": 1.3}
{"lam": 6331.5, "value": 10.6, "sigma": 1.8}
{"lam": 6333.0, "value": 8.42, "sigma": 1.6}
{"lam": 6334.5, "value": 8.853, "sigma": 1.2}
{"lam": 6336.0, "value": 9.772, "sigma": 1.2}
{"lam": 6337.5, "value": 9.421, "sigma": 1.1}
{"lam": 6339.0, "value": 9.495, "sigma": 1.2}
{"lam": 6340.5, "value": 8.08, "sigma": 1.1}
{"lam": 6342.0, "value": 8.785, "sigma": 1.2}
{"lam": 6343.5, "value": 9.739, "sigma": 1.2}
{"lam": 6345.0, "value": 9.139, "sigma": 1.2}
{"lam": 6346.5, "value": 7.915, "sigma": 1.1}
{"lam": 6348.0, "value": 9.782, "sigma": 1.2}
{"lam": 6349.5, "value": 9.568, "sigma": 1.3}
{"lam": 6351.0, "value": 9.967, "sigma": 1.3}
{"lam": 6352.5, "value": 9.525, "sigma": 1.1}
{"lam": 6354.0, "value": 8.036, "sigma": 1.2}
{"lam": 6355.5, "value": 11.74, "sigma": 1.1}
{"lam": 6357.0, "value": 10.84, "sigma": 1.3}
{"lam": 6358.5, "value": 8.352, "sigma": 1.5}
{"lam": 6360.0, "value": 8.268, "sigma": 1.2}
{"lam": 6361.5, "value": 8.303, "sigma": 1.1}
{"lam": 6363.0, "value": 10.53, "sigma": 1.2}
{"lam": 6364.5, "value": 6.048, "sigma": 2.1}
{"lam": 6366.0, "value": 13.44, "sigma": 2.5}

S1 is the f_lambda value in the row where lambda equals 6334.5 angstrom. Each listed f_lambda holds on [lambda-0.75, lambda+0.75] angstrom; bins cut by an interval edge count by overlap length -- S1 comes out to 8.853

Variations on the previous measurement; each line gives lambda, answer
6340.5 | 8.08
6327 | 9.051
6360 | 8.268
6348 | 9.782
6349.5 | 9.568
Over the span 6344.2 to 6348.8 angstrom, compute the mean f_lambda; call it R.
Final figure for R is 8.96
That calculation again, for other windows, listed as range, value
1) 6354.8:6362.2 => 9.49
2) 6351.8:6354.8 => 8.82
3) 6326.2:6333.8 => 9.75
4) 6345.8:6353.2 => 9.36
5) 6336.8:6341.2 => 9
